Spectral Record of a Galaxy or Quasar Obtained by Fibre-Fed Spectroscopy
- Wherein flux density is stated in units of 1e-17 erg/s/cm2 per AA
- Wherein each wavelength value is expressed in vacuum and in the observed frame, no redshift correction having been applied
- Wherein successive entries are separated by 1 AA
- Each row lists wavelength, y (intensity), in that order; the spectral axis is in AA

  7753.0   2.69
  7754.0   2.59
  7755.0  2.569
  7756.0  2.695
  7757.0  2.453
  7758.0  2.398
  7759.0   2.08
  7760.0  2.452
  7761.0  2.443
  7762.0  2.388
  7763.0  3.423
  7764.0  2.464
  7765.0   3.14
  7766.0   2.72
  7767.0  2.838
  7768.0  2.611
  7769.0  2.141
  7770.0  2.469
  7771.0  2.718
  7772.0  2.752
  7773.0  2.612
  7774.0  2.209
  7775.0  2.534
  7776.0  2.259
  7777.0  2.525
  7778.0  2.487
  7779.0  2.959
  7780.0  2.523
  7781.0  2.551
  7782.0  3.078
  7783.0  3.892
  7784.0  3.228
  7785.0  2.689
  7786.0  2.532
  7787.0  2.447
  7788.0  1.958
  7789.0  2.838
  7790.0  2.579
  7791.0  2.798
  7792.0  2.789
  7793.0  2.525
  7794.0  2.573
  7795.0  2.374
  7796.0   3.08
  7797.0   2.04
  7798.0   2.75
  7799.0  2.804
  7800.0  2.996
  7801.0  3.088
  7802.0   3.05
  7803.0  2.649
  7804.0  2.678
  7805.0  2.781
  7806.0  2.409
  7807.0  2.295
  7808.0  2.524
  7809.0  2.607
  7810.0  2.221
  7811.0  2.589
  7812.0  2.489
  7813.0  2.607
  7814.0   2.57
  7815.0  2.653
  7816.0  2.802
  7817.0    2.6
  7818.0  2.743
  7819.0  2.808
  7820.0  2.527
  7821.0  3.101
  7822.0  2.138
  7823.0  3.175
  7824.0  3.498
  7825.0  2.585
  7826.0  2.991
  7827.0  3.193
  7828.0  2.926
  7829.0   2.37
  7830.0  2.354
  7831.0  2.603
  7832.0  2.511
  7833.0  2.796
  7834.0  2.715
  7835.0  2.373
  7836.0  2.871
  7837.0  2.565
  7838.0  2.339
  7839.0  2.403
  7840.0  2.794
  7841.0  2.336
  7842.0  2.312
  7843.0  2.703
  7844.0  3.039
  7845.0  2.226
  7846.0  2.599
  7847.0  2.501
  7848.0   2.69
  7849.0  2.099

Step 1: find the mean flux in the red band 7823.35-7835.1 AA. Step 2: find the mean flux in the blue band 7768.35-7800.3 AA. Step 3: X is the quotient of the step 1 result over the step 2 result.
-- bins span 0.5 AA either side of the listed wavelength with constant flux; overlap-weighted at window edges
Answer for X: 1.04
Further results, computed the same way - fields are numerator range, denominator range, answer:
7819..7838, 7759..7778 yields 1.06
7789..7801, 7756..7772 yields 1.04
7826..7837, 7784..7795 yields 1.03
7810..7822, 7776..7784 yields 0.93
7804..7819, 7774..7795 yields 0.96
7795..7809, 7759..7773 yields 1.02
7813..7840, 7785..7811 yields 1.03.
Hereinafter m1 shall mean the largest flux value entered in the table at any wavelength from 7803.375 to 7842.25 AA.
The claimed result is 3.498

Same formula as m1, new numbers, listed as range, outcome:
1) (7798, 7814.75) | 3.088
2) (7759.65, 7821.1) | 3.892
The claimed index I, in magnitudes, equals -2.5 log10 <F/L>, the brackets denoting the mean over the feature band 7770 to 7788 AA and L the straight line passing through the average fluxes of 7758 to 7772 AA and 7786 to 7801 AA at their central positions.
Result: -0.026 mag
